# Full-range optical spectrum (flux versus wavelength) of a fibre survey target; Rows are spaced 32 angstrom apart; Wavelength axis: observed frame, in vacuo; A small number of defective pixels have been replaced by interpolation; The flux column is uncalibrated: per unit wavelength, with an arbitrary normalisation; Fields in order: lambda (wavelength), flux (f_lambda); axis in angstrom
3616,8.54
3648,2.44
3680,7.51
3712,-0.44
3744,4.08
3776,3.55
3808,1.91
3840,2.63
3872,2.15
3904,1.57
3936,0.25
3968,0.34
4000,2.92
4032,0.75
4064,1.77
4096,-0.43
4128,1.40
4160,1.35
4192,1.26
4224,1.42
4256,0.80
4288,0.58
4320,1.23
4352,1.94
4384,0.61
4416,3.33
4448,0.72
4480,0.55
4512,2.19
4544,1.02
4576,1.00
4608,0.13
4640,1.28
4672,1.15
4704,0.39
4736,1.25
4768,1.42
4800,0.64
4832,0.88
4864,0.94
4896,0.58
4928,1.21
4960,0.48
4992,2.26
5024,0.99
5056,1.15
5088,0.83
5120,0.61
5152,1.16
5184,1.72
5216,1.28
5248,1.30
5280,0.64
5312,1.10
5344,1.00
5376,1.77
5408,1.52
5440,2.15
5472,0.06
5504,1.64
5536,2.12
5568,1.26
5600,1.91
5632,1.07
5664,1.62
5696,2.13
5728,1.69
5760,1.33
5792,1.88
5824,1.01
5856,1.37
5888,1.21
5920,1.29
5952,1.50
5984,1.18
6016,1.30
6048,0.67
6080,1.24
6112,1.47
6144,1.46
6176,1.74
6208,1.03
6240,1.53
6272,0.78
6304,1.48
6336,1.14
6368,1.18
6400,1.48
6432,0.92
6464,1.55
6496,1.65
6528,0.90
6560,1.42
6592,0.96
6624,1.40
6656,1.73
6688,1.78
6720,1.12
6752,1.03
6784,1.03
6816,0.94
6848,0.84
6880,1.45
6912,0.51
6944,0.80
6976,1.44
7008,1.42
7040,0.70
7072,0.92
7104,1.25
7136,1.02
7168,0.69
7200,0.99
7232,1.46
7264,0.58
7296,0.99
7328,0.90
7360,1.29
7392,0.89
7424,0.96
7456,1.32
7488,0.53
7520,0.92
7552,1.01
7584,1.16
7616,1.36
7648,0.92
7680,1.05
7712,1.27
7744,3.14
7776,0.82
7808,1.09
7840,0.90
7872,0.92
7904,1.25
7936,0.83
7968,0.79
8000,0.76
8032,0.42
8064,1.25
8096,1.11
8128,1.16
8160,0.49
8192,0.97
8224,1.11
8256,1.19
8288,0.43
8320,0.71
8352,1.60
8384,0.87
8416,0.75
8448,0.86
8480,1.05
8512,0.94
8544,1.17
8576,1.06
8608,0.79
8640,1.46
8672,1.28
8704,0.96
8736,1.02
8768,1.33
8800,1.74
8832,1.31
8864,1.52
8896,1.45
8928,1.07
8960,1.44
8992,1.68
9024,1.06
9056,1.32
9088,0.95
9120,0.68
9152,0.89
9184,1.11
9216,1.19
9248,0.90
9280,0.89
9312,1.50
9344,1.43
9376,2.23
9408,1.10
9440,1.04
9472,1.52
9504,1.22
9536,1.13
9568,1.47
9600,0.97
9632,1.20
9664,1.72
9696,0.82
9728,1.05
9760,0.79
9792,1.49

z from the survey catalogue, 0.338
